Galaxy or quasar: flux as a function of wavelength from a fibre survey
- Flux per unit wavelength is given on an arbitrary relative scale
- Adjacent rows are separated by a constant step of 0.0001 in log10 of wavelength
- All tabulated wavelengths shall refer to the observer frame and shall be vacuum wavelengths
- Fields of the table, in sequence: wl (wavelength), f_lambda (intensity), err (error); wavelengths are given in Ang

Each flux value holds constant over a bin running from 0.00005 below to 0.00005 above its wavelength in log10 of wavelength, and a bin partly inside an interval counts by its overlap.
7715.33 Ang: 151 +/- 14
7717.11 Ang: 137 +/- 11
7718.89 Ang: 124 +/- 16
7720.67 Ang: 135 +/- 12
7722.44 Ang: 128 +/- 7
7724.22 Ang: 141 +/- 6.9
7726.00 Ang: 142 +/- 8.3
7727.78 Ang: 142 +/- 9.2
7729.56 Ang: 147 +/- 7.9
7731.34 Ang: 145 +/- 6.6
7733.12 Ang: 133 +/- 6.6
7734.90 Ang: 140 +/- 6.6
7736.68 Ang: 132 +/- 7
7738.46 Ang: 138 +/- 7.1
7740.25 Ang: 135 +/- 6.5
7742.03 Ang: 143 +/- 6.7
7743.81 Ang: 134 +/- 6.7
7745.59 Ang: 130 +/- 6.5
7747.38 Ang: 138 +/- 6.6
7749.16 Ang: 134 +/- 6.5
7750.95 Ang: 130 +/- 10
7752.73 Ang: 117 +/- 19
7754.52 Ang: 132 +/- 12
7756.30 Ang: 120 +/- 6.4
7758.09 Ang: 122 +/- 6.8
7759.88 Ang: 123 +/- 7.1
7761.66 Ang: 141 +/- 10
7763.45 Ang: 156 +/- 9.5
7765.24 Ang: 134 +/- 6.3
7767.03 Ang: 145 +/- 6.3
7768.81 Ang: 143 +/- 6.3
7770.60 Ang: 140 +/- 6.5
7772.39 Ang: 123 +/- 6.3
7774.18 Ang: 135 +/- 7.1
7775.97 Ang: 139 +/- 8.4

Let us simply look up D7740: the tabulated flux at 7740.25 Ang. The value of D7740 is 135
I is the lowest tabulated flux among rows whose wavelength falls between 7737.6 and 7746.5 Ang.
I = 130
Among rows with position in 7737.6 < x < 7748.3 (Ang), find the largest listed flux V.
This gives 143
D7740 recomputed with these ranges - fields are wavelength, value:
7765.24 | 134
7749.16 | 134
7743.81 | 134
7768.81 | 143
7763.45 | 156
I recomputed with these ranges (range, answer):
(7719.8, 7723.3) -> 128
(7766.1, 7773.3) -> 123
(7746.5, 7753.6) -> 117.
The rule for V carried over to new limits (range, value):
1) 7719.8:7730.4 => 147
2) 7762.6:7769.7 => 156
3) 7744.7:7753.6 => 138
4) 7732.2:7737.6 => 140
